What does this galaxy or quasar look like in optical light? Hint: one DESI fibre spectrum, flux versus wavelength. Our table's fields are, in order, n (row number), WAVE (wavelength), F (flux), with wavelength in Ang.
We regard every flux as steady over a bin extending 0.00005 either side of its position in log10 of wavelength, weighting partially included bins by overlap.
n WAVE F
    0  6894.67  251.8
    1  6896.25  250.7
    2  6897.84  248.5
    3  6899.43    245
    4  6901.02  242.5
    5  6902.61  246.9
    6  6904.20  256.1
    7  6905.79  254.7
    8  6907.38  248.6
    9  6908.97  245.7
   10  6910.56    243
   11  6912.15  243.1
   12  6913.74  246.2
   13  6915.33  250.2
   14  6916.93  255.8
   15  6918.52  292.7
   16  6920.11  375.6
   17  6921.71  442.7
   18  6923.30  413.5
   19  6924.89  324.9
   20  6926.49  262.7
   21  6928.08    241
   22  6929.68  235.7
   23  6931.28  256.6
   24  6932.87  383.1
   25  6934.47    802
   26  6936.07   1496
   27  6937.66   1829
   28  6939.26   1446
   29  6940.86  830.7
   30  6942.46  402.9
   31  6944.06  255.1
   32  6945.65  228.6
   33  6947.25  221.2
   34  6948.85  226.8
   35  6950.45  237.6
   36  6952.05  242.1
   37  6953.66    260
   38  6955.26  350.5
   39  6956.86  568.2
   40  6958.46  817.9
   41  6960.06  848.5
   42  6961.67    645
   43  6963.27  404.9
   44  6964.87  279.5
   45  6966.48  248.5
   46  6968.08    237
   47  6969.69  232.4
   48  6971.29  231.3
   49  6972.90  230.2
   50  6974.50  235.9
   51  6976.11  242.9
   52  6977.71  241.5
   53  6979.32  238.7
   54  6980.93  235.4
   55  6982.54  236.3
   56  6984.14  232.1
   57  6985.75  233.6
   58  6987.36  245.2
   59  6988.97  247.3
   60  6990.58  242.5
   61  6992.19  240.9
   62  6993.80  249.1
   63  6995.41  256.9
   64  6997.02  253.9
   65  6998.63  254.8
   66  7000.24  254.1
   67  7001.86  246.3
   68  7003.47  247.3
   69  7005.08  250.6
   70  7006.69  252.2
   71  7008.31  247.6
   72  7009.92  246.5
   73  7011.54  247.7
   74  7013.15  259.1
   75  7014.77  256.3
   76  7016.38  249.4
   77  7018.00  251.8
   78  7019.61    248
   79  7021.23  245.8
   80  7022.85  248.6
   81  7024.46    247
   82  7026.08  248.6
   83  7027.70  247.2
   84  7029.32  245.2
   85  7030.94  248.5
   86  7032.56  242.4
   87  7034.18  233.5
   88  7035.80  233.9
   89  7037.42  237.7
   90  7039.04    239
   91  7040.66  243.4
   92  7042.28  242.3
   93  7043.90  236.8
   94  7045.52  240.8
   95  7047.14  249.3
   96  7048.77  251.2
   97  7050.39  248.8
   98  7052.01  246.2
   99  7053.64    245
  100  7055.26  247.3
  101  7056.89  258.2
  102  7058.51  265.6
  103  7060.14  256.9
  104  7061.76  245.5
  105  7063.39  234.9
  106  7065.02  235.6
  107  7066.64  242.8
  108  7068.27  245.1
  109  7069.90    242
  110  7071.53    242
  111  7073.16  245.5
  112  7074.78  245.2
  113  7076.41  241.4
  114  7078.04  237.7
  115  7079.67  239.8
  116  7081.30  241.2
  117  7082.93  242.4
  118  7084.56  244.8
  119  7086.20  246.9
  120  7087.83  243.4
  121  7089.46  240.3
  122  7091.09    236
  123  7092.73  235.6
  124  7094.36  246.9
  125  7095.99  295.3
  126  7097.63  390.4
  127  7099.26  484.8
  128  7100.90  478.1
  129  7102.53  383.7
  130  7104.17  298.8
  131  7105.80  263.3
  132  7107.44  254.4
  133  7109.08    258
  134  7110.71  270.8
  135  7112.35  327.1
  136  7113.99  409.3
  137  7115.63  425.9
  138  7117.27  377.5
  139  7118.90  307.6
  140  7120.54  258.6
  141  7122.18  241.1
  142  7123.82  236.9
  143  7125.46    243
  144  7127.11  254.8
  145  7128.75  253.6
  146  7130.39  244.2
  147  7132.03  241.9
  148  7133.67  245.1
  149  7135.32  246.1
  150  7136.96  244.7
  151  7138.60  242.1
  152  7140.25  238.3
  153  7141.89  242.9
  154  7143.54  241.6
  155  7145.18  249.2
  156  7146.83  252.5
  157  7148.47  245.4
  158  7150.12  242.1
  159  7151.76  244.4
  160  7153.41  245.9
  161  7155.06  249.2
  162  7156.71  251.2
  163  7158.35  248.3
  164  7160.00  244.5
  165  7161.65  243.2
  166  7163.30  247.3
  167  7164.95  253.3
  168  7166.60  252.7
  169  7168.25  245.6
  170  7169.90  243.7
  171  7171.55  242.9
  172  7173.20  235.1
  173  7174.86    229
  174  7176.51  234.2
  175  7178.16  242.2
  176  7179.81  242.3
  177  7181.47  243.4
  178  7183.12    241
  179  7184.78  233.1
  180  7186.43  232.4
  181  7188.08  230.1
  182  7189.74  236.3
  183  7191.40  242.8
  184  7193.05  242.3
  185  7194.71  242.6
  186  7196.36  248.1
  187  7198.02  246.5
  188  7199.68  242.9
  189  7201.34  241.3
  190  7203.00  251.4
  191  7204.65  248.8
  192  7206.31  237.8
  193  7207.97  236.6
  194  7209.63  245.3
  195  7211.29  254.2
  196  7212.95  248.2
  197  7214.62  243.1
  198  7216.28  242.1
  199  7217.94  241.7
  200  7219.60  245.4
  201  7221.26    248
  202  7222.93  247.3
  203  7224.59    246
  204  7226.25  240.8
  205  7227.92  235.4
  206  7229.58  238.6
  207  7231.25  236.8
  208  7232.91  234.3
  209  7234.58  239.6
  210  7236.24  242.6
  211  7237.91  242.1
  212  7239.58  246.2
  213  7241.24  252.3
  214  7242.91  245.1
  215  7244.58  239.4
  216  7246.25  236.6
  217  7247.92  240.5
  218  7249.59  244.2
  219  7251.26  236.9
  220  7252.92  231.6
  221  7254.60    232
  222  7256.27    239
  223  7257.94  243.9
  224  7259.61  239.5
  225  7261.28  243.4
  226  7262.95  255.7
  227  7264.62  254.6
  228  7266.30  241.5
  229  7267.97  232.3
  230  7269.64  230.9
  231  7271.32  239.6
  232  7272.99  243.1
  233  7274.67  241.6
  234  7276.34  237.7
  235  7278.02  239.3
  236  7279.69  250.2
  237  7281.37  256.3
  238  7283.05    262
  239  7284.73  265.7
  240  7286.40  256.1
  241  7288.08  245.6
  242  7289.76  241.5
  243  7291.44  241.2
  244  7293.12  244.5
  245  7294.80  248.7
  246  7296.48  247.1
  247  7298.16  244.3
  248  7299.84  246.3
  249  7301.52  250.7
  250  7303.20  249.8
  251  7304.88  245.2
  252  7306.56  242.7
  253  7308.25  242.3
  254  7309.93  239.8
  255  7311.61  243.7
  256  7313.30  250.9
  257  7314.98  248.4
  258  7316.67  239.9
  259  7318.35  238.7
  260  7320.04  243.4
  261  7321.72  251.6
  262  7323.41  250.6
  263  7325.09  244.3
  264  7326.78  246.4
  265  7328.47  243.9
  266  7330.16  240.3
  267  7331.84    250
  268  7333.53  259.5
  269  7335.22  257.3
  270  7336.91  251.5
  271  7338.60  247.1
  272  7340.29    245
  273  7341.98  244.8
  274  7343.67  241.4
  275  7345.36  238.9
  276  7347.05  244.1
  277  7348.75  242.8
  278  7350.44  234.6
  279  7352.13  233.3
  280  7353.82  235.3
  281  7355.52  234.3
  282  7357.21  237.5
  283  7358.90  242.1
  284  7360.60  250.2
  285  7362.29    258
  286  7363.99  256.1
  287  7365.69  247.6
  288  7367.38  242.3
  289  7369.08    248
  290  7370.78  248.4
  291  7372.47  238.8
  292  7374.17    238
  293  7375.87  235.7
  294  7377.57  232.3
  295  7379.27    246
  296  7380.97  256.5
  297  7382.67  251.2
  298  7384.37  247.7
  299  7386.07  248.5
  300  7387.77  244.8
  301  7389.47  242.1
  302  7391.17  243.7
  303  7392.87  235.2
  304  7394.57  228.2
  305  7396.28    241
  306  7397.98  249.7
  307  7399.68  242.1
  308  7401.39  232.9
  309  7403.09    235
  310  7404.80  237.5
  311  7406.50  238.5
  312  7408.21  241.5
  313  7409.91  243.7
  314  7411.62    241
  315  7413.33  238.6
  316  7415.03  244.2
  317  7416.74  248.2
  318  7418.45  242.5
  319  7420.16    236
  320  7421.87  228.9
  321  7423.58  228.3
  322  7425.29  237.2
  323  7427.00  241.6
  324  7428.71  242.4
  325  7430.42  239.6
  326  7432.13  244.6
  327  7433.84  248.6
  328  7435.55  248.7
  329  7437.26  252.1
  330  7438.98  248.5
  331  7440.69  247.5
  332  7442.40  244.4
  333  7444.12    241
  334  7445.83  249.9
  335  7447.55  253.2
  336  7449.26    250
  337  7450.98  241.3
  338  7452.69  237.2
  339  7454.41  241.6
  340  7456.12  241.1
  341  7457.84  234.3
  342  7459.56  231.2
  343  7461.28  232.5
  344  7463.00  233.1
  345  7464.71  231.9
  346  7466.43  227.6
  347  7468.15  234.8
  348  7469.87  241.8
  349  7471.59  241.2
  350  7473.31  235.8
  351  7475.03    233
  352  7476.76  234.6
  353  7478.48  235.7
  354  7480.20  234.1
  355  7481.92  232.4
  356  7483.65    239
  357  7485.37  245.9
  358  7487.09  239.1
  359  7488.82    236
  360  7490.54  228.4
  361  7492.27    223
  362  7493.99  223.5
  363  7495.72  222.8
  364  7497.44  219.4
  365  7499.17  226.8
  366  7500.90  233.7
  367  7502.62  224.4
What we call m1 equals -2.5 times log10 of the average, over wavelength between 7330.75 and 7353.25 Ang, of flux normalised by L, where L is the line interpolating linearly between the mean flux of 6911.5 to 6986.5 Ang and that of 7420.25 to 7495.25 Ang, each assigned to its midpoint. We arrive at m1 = 0.14 mag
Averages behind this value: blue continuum 419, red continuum 238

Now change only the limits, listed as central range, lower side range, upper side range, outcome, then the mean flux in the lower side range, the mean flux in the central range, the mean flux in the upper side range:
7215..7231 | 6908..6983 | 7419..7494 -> 0.31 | 420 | 243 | 239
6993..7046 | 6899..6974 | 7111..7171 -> 0.40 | 421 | 247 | 263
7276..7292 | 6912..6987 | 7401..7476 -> 0.19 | 419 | 250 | 240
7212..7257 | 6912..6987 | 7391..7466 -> 0.28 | 419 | 241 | 241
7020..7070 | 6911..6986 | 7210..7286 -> 0.42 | 419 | 245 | 243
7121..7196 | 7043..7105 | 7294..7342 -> 0.07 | 267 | 243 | 247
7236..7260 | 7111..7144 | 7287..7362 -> 0.07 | 276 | 241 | 245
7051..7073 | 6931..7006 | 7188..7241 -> 0.36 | 407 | 247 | 243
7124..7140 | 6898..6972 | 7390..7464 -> 0.39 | 424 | 245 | 241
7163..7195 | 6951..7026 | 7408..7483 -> 0.13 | 292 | 240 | 240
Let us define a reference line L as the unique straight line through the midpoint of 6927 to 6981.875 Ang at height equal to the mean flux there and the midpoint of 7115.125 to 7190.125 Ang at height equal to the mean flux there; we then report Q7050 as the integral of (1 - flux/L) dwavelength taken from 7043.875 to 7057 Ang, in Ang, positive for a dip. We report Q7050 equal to 4.2 Ang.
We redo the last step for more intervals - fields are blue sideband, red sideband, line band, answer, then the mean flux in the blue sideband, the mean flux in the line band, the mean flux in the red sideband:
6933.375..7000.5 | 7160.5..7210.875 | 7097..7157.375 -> 1.2 Ang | 422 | 286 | 242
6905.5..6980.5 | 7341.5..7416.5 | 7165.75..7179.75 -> 3.7 Ang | 420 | 241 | 242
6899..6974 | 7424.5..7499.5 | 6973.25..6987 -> 5.7 Ang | 421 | 237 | 238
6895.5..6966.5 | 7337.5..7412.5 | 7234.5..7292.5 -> 9.2 Ang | 432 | 244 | 242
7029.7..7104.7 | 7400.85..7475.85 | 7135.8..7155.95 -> 1.0 Ang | 262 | 245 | 240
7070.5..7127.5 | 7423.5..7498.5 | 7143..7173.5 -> 3.7 Ang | 288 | 247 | 238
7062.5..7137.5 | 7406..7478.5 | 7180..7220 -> 3.6 Ang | 278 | 242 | 240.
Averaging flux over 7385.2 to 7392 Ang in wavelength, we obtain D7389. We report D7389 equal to 245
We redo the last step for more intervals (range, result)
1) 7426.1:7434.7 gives 243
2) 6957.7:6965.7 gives 597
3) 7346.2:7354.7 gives 238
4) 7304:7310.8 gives 243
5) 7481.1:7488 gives 239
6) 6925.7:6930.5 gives 246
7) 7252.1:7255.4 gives 231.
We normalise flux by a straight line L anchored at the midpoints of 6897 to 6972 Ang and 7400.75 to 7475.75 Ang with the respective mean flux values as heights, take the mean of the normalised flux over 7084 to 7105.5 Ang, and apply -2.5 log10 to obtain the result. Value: 0.17 mag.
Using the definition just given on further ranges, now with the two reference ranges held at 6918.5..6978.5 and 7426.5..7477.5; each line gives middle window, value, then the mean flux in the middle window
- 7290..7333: 0.23 mag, 245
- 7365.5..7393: 0.12 mag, 244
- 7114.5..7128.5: 0.30 mag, 294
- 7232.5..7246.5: 0.35 mag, 242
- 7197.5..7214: 0.39 mag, 245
